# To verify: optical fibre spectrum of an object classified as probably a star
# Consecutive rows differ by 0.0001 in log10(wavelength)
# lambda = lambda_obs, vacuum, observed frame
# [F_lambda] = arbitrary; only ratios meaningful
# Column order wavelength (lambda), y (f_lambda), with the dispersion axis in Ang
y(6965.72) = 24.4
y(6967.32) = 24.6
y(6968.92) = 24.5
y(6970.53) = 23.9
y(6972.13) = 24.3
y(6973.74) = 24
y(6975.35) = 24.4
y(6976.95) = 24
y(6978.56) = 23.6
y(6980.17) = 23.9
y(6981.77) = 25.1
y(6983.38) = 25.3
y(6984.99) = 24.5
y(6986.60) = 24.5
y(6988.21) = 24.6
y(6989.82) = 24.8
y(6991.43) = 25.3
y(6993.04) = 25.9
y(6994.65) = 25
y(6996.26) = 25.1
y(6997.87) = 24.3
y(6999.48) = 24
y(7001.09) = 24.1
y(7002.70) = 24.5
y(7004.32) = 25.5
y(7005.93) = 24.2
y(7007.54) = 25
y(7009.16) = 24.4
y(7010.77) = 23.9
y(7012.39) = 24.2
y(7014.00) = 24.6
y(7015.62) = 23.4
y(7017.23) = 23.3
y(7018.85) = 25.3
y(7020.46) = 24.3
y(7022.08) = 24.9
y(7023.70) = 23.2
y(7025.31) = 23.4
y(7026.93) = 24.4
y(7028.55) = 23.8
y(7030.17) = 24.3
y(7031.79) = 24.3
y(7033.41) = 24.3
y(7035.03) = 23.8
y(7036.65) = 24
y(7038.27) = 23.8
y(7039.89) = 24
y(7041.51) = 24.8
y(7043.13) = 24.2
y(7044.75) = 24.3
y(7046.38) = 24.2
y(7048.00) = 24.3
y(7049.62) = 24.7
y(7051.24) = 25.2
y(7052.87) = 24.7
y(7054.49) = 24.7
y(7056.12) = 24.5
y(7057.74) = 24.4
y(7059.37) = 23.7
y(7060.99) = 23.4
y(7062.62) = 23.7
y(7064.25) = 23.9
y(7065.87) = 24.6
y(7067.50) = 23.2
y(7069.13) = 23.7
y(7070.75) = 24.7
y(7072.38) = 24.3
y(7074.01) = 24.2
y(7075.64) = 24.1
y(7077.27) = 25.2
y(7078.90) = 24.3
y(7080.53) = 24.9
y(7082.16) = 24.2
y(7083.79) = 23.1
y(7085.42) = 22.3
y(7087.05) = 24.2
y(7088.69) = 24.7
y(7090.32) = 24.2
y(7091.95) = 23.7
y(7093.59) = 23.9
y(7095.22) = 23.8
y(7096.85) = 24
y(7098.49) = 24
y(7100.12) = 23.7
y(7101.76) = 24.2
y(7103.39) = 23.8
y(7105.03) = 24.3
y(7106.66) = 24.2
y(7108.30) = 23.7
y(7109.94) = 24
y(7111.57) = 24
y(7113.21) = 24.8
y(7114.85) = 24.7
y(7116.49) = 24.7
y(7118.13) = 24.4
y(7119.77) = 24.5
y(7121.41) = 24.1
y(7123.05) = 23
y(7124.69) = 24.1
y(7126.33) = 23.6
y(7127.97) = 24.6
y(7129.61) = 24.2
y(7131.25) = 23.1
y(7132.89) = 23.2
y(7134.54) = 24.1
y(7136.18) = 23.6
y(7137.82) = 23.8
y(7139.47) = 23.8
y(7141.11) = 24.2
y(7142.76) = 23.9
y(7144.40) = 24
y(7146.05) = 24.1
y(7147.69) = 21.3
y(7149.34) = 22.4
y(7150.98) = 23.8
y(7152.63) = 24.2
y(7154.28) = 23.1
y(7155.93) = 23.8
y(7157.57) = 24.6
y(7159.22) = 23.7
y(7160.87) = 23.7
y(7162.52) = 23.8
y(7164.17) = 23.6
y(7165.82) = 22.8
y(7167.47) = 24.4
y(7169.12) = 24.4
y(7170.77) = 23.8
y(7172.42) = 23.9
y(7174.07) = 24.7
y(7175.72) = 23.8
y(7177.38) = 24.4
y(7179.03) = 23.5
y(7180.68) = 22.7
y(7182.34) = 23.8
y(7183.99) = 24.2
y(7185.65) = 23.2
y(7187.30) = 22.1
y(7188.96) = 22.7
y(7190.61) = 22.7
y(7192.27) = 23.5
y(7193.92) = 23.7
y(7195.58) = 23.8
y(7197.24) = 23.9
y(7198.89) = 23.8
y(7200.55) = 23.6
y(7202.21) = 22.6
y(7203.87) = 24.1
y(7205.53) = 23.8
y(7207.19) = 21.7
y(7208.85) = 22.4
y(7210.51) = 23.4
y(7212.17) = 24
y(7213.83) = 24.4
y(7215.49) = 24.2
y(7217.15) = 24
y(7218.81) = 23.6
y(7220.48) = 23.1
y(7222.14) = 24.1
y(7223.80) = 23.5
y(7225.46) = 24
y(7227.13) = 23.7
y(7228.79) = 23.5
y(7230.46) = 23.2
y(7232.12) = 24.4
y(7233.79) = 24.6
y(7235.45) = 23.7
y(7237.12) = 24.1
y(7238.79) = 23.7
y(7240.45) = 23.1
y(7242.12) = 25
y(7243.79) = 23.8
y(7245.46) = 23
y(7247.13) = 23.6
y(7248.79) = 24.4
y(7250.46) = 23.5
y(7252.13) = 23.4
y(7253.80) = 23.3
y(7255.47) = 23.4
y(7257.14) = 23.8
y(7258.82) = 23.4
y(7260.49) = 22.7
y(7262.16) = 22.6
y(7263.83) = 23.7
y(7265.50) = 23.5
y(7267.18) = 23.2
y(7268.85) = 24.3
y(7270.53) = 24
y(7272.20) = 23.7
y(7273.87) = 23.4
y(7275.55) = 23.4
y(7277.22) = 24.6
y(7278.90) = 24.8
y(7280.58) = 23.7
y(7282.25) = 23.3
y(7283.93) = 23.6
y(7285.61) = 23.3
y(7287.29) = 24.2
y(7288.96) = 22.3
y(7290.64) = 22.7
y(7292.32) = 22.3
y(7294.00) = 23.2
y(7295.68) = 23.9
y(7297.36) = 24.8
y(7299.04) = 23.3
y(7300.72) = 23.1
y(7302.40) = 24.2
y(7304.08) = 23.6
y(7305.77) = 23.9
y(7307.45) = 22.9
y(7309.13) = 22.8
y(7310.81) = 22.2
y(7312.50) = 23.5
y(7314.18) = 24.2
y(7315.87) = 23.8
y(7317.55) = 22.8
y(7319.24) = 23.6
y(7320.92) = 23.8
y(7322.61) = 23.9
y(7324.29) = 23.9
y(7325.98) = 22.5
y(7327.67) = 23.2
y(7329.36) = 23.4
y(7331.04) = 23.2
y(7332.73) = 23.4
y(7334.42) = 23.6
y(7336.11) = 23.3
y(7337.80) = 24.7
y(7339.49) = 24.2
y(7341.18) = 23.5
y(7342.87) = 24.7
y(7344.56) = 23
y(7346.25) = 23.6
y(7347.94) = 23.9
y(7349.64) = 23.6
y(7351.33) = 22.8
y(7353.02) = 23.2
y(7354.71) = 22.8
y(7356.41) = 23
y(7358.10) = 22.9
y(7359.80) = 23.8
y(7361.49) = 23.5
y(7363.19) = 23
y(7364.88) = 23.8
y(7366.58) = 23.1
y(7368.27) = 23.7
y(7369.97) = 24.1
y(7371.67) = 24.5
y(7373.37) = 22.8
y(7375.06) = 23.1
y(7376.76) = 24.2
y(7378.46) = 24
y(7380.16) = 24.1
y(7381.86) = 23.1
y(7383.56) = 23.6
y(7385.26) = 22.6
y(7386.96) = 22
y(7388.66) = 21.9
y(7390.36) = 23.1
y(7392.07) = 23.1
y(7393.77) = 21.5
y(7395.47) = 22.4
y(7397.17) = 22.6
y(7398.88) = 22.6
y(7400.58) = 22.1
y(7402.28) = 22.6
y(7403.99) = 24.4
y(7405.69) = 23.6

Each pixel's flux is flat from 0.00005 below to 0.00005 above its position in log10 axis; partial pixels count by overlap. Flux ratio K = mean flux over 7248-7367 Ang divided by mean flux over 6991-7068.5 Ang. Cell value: 1.0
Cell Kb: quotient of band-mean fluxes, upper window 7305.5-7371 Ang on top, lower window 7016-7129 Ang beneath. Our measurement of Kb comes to 1.0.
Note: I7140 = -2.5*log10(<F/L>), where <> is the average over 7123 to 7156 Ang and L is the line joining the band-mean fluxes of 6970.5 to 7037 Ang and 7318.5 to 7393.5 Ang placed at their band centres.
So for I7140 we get 0.02 mag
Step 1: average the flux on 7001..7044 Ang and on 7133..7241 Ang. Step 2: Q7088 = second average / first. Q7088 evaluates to 0.98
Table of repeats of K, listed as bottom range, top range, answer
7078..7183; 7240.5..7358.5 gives 0.98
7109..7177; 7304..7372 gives 0.98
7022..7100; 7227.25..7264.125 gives 0.98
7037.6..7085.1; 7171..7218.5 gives 0.97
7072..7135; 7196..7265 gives 0.98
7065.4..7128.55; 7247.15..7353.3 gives 0.98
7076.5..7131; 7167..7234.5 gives 0.98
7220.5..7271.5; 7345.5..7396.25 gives 0.98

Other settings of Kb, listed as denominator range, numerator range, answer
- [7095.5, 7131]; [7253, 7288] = 0.98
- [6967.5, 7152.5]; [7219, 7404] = 0.97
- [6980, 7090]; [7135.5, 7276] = 0.97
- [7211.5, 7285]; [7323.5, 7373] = 0.99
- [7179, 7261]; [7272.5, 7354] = 1.00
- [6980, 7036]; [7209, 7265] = 0.97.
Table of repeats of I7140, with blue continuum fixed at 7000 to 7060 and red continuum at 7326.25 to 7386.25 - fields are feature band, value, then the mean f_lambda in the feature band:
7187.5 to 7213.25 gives 0.03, 23.3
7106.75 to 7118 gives -0.01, 24.3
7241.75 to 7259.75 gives 0.00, 23.6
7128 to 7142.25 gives 0.01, 23.8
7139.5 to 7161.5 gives 0.02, 23.6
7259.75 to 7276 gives 0.01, 23.5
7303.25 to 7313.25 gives 0.02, 23.1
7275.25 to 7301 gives 0.01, 23.5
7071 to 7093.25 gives 0.00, 24.1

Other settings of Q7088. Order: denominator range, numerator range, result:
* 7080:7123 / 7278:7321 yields 0.97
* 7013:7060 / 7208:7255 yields 0.98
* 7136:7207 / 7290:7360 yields 0.99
